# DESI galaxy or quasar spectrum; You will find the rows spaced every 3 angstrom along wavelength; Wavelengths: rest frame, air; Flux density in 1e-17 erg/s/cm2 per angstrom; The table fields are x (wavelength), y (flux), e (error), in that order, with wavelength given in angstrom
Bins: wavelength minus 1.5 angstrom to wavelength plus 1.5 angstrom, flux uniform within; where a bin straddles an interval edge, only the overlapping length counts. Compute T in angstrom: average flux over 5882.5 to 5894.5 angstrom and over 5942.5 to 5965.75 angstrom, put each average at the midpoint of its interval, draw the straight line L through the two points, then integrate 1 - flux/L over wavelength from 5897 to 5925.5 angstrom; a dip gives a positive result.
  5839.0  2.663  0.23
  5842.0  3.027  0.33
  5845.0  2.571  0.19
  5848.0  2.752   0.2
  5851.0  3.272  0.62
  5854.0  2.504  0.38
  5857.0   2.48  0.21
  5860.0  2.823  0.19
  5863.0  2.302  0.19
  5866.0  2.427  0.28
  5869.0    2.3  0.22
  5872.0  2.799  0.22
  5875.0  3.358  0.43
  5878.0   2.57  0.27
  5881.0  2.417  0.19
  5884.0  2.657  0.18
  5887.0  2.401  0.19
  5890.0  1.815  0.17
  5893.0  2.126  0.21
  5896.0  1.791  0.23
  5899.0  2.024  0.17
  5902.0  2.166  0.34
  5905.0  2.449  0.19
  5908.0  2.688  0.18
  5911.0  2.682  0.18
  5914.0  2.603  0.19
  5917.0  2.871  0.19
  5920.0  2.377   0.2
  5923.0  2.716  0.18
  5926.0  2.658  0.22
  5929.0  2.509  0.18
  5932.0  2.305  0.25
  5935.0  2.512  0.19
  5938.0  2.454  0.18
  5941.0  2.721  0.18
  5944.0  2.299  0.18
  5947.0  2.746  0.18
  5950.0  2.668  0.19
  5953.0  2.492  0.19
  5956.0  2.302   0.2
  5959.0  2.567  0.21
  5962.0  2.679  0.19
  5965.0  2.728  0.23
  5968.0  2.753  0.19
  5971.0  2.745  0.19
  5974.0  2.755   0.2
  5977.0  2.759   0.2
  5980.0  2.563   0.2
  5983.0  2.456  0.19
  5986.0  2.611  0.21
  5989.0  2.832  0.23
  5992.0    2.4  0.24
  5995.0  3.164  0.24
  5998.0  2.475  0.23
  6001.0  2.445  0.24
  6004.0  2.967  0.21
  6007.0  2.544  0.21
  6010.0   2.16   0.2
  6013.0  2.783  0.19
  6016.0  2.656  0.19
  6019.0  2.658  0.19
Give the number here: -1.7 angstrom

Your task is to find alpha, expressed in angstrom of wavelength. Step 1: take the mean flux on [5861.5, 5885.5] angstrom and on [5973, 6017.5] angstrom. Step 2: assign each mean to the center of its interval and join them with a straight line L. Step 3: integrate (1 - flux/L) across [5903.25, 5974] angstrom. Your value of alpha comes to 0.8 angstrom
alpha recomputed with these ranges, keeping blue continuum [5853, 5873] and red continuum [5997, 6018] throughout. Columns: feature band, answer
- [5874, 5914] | 2.1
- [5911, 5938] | -0.3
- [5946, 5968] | -0.4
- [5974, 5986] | -0.2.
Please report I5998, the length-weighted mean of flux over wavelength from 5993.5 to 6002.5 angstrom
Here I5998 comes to 2.69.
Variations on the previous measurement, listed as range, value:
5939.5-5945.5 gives 2.51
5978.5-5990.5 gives 2.62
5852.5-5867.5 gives 2.51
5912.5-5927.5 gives 2.65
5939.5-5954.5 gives 2.59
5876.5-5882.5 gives 2.49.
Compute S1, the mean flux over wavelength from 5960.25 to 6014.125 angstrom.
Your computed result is 2.66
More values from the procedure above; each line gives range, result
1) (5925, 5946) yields 2.5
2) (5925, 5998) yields 2.61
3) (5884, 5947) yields 2.42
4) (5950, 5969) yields 2.59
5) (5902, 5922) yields 2.58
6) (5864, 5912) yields 2.41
